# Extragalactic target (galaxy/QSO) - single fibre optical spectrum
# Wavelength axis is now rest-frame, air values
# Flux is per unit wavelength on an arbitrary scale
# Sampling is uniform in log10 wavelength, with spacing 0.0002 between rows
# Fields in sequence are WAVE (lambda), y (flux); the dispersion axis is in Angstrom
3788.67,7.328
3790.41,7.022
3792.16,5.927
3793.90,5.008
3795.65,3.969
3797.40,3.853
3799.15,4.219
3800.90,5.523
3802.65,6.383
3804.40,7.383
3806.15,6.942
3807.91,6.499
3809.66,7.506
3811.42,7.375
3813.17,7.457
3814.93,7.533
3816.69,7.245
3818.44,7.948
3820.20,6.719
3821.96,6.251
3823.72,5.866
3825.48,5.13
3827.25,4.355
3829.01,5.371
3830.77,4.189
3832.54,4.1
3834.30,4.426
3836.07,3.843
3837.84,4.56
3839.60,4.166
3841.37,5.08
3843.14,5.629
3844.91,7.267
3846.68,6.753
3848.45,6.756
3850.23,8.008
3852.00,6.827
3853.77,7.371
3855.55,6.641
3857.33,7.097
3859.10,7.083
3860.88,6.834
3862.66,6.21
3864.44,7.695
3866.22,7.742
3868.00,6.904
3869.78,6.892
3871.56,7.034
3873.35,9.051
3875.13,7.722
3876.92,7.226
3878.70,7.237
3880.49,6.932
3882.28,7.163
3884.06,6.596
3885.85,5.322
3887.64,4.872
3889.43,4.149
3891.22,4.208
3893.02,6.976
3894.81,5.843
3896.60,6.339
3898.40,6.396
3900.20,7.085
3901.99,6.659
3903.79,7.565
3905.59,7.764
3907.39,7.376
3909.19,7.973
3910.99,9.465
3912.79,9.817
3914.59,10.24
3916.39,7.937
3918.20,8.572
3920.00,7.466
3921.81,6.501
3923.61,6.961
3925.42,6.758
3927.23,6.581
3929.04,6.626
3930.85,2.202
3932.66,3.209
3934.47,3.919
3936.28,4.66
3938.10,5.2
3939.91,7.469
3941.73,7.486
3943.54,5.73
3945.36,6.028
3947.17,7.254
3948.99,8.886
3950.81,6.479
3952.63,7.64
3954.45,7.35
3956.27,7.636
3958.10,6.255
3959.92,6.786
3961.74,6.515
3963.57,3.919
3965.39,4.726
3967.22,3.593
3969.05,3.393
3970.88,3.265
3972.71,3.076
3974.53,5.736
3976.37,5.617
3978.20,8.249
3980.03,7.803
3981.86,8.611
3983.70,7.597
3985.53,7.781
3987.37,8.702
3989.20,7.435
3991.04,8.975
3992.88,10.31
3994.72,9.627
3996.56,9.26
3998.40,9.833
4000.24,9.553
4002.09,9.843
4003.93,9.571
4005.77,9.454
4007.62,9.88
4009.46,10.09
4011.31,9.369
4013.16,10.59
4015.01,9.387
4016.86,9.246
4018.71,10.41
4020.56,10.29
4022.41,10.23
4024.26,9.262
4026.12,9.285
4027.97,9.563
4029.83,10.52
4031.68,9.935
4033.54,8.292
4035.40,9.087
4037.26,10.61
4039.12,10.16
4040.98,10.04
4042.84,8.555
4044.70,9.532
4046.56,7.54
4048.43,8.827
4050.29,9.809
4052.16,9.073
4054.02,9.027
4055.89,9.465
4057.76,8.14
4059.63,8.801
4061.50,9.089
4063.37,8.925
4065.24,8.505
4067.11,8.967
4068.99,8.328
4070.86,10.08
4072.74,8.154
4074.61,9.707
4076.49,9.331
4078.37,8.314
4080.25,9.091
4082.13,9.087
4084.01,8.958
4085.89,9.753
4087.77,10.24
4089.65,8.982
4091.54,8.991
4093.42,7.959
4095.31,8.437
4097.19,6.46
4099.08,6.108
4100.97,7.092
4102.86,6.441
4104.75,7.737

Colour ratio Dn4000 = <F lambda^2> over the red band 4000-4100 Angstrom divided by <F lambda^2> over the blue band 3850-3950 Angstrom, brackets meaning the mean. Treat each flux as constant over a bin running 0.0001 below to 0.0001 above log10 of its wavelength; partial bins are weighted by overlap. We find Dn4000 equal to 1.46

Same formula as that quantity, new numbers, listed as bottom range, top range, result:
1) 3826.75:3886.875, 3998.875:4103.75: 1.58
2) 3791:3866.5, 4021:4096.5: 1.69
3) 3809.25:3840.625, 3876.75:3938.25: 1.19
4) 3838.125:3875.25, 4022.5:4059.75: 1.49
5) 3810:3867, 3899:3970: 1.11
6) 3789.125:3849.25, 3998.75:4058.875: 1.81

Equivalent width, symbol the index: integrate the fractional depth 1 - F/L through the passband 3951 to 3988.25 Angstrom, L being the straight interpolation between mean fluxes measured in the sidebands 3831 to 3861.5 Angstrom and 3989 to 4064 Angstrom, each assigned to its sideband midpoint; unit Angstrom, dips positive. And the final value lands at 9.57 Angstrom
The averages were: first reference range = 5.98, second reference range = 9.46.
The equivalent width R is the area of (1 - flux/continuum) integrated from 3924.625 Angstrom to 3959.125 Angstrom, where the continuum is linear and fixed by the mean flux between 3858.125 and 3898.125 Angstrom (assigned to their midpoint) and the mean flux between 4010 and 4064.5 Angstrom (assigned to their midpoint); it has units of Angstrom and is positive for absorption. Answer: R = 7.1 Angstrom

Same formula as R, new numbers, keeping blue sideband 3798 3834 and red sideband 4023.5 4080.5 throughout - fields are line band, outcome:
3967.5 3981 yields 4.9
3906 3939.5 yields 3.2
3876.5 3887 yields 0.5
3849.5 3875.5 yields -2.0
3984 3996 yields -0.5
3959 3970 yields 4.4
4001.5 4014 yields -1.8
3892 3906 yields 0.9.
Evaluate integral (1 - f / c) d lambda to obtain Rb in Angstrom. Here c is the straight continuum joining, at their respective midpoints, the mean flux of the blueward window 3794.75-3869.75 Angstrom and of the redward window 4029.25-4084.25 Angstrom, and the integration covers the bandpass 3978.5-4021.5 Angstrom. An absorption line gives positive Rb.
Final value -4.6 Angstrom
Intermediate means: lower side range 6.17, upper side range 9.12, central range 9.28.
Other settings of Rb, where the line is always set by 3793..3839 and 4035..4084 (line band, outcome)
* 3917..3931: 1.0 Angstrom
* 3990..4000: -1.7 Angstrom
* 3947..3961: 0.7 Angstrom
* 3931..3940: 3.6 Angstrom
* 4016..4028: -1.7 Angstrom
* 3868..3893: 0.3 Angstrom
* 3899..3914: -2.1 Angstrom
